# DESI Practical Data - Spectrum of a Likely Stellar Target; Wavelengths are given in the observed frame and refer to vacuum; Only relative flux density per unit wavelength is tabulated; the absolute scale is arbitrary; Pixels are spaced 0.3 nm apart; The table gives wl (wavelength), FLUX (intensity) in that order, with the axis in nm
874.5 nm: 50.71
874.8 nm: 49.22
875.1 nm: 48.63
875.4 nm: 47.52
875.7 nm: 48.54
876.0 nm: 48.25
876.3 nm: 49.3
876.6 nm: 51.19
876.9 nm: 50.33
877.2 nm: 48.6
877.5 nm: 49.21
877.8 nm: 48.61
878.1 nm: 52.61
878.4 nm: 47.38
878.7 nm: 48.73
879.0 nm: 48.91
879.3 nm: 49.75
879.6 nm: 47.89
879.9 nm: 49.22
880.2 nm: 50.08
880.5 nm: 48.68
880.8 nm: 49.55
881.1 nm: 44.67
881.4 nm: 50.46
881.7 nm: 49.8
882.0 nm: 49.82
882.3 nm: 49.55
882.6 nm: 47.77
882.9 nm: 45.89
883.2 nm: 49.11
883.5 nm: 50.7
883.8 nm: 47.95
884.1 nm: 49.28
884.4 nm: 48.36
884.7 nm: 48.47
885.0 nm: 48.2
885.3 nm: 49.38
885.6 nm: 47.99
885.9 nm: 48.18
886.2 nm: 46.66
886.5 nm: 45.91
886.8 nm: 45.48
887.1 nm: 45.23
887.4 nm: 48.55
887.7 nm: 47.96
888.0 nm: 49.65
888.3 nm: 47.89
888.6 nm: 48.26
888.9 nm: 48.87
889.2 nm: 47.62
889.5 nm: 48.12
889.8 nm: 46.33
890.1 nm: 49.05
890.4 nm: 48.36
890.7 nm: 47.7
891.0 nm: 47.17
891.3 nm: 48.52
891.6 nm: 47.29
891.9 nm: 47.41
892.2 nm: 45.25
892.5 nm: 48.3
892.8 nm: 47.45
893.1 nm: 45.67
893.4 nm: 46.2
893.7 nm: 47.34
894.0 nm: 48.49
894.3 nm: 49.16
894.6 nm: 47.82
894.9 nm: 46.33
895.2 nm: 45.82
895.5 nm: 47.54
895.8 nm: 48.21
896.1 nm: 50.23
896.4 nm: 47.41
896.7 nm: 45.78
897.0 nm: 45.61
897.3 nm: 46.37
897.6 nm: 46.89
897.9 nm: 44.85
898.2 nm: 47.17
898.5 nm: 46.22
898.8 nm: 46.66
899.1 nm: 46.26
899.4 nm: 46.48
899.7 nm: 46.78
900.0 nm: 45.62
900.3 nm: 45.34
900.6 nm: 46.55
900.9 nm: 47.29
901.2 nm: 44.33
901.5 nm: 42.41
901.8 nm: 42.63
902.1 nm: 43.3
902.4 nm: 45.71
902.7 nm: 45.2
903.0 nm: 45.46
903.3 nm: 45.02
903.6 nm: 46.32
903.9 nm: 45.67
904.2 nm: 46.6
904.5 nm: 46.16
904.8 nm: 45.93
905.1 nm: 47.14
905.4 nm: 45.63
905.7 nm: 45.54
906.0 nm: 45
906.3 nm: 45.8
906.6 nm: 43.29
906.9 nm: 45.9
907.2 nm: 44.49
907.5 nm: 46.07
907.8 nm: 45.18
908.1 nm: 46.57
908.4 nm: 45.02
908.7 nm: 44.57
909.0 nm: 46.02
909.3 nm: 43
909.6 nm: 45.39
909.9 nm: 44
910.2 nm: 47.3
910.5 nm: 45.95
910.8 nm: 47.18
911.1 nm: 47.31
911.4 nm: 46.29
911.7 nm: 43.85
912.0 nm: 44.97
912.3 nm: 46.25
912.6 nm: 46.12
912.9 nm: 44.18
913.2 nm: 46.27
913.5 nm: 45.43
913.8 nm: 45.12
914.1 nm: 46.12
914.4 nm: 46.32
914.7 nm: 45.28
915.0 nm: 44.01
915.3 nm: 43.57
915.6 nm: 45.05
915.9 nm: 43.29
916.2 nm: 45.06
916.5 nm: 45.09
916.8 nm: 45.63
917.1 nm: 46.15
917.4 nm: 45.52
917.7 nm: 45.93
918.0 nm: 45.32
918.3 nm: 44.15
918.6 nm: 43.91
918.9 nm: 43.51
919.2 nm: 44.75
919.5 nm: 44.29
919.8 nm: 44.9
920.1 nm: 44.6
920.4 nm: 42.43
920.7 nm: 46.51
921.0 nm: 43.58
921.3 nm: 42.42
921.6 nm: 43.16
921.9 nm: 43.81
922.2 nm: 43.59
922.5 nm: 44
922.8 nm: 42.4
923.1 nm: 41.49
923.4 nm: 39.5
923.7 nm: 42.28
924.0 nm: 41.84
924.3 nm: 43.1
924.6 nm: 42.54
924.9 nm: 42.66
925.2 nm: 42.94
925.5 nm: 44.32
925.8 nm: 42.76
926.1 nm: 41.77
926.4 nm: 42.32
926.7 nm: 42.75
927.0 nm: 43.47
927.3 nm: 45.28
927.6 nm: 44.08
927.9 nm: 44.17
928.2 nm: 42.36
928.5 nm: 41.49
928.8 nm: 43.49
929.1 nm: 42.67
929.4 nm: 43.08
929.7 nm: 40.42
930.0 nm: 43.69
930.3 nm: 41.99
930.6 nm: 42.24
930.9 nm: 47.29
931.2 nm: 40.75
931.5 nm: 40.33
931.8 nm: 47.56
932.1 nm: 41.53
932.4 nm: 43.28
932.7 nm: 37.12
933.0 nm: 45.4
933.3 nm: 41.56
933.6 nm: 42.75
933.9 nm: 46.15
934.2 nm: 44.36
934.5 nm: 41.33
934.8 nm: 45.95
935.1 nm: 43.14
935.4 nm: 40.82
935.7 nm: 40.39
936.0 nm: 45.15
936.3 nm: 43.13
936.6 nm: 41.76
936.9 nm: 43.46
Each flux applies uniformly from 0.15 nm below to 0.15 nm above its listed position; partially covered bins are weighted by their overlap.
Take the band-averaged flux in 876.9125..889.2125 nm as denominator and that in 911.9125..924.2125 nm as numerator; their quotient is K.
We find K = 0.91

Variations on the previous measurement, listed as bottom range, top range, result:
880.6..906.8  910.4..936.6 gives 0.93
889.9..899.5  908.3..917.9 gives 0.96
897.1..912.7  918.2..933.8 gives 0.94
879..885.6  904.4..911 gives 0.93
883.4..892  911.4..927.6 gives 0.92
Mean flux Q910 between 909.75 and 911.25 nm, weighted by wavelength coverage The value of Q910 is 46.3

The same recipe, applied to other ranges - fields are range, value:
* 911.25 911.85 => 45.1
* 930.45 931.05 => 44.8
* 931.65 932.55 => 44.1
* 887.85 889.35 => 48.5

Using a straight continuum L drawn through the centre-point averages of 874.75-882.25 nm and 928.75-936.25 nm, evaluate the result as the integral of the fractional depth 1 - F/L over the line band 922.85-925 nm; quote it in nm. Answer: 0.10 nm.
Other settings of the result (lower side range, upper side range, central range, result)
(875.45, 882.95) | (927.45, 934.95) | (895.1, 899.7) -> 0.01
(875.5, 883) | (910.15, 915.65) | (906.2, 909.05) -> 0.05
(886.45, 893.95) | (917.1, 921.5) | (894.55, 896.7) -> -0.03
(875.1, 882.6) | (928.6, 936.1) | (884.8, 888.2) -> 0.04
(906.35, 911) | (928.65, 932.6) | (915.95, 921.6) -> -0.05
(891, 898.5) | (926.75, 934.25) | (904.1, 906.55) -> 0.00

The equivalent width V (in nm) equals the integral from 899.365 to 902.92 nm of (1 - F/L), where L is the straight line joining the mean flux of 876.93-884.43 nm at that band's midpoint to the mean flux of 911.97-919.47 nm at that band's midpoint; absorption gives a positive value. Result 0.12 nm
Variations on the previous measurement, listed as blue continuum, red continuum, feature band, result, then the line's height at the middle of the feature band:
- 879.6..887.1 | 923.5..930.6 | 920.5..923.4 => 0.02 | 43.5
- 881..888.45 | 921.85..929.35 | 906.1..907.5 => 0.01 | 45.3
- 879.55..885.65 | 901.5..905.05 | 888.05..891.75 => -0.04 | 47.5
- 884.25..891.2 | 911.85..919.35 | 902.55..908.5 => 0.06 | 46.1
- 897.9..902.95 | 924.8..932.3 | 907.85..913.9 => -0.13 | 44.6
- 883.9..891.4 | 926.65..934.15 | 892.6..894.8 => -0.01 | 47.2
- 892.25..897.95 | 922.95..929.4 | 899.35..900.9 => 0.01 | 46.4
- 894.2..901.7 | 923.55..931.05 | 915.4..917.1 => -0.02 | 44.3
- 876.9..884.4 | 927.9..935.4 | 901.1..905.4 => 0.10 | 46.3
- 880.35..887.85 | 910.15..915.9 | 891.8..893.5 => 0.02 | 47.4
